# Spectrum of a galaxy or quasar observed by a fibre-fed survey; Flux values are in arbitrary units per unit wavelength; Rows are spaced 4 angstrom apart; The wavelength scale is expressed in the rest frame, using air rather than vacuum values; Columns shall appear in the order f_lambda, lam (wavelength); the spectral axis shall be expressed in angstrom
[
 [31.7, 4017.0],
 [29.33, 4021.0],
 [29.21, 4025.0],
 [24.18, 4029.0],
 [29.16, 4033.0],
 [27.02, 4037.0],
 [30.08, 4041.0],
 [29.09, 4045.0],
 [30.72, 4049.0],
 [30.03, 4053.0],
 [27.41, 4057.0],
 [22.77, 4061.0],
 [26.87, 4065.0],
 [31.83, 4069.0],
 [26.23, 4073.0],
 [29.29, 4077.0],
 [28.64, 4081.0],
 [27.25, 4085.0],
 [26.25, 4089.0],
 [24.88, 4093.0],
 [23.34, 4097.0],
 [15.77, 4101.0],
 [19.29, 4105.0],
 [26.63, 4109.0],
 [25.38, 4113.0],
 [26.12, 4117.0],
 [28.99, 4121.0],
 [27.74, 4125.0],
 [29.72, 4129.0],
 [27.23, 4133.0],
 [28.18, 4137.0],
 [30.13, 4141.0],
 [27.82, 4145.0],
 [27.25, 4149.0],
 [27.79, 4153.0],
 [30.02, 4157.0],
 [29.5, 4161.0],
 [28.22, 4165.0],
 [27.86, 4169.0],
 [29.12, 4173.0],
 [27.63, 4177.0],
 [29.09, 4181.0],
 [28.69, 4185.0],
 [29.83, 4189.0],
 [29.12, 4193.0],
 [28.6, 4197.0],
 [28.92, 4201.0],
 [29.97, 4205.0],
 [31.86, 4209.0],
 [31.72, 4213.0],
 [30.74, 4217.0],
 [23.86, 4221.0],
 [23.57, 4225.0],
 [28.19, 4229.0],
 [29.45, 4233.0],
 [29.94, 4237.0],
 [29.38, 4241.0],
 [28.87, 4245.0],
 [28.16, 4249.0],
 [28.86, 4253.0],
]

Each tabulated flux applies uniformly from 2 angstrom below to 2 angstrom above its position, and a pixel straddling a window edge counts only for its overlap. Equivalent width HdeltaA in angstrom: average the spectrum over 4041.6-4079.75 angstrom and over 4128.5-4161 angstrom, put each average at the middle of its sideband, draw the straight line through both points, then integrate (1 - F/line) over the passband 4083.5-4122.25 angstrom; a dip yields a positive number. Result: 5.7 angstrom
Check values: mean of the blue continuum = 28.3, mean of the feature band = 24.3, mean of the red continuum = 28.5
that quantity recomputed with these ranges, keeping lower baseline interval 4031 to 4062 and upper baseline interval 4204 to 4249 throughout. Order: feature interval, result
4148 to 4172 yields 0.14 angstrom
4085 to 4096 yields 1.11 angstrom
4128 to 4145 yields 0.00 angstrom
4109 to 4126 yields 0.97 angstrom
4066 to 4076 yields -0.12 angstrom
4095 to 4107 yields 3.82 angstrom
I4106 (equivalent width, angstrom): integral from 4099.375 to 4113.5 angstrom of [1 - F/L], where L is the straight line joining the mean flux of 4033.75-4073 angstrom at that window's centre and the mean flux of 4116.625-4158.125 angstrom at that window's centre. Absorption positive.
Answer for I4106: 3.38 angstrom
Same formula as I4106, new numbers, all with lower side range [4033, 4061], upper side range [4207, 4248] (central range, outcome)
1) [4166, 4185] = 0.2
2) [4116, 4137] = 0.4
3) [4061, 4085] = 0.6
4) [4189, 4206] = -0.3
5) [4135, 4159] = 0.1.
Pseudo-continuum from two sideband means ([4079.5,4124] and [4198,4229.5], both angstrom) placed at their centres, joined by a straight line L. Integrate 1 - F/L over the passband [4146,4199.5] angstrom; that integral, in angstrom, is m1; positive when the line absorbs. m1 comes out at -2.8 angstrom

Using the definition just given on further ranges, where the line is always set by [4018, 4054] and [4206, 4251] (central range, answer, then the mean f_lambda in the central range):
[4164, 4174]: 0.1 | 28.3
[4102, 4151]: 3.3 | 26.8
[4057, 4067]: 1.2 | 25.3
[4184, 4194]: -0.2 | 29.3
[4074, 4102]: 3.3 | 25.4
